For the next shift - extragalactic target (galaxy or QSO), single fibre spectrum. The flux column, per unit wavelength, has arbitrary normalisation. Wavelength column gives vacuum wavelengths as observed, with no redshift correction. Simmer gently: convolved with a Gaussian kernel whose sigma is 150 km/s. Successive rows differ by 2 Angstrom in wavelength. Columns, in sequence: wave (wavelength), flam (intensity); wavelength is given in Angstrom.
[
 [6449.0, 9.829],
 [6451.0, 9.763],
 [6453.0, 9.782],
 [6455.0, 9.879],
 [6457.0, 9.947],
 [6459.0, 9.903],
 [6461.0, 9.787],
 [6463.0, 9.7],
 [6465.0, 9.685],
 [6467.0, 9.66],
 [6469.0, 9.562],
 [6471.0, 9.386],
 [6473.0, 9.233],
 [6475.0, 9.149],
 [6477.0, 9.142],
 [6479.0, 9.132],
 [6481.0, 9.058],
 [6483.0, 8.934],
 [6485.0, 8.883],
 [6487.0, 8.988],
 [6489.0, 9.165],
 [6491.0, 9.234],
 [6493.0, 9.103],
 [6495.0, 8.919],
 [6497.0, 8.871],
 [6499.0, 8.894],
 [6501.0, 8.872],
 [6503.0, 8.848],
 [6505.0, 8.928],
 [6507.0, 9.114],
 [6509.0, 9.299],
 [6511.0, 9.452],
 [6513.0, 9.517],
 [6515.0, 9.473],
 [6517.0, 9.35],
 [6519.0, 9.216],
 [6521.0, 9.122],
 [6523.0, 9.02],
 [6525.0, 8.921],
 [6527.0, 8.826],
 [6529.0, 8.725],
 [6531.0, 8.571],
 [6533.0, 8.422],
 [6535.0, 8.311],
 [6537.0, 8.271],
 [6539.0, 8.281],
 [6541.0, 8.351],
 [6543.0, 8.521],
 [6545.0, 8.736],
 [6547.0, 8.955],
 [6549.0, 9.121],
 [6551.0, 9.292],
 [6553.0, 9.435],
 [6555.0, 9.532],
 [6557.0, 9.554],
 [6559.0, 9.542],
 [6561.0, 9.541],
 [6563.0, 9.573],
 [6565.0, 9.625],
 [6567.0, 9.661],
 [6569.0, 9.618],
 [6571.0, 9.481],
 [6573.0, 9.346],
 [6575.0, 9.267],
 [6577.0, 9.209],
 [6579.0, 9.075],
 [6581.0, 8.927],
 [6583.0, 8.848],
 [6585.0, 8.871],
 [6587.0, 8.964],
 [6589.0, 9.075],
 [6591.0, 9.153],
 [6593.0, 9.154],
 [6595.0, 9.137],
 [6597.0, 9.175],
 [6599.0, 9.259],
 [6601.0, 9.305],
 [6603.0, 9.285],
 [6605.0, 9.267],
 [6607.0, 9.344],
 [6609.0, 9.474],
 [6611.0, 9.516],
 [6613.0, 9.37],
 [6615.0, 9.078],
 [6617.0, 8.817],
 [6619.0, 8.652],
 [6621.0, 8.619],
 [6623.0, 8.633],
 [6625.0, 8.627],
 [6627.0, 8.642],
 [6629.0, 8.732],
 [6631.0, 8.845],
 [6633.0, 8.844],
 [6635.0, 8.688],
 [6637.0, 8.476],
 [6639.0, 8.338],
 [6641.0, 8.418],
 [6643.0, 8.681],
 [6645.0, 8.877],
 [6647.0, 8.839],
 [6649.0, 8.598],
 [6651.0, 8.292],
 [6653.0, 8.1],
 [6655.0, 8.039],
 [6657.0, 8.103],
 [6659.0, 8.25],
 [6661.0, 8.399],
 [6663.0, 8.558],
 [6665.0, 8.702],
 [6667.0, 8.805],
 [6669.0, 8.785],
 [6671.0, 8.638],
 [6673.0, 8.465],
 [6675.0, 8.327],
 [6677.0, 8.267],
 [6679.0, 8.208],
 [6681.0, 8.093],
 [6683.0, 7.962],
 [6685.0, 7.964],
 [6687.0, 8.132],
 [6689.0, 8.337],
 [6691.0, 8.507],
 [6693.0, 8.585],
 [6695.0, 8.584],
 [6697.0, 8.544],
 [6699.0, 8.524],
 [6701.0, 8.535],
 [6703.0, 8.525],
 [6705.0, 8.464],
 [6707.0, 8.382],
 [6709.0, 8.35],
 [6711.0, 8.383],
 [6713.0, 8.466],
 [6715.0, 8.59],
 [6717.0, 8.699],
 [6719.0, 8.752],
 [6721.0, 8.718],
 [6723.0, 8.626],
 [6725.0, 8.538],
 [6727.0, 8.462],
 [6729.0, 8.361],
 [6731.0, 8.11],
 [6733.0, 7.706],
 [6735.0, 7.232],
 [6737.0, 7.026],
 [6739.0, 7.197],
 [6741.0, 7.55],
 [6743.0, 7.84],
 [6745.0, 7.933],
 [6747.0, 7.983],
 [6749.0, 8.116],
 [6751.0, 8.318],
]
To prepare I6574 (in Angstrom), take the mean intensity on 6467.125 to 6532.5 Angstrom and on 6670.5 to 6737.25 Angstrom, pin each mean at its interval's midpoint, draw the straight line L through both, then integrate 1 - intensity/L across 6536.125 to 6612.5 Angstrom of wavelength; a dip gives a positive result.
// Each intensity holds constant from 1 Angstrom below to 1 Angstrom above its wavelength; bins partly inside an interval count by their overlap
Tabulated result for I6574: -3.2 Angstrom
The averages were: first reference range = 9.09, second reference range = 8.34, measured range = 9.18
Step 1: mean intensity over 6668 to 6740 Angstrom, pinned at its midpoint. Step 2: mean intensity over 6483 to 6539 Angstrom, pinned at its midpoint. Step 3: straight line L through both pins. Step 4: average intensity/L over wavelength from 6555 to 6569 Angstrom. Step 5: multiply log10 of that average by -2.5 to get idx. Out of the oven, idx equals -0.09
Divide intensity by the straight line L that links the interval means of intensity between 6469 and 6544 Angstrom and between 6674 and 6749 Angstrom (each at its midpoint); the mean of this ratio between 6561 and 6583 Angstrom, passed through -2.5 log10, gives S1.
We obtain -0.08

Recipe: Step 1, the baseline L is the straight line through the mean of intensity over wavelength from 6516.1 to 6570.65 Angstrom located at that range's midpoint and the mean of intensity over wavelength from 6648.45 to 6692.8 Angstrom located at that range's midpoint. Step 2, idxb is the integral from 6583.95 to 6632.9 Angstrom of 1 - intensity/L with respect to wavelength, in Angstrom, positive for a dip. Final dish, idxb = -1.97 Angstrom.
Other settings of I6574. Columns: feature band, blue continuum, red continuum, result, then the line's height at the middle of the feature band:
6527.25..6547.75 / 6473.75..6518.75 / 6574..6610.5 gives 1.4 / 9.13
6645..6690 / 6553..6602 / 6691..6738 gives 1.6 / 8.68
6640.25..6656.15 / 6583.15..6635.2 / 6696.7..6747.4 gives 0.5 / 8.74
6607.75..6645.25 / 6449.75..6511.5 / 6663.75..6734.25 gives -0.4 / 8.72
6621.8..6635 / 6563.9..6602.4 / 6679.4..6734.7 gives 0.3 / 8.92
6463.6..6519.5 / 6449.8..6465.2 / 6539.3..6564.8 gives 2.3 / 9.58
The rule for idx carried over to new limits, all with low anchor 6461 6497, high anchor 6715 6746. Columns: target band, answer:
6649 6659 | 0.03 mag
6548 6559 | -0.06 mag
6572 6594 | -0.04 mag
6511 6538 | 0.01 mag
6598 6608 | -0.08 mag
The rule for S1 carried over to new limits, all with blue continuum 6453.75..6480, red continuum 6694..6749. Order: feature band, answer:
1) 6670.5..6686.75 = 0.029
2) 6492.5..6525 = 0.025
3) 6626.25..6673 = 0.006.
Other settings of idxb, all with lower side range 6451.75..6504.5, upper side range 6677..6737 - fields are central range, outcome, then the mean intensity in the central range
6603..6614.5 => -0.8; 9.37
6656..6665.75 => 0.2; 8.39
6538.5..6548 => 0.5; 8.58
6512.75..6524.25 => -0.2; 9.26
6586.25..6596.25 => -0.3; 9.1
